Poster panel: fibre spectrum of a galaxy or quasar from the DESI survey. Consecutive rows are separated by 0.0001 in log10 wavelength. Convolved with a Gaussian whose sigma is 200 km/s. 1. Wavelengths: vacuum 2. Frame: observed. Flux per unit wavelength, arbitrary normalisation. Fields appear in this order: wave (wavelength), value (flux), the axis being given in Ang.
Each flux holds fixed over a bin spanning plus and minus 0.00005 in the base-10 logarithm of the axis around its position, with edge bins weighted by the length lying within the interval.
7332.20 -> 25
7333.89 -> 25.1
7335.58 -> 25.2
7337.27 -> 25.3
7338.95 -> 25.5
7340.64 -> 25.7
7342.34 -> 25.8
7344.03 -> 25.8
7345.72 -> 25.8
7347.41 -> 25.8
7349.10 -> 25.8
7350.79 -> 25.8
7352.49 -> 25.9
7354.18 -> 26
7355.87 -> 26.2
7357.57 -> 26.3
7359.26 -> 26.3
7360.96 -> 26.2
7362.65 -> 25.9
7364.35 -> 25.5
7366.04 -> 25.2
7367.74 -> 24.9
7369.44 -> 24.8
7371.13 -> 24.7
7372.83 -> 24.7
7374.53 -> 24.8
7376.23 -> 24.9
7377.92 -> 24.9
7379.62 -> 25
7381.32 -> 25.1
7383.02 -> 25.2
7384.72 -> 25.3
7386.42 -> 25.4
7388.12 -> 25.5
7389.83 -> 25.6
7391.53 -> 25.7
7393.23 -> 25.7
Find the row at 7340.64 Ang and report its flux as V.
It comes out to 25.7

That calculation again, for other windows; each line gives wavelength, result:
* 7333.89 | 25.1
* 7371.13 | 24.7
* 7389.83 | 25.6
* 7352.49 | 25.9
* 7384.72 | 25.3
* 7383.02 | 25.2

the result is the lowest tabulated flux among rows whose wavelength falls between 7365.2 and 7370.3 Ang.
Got 24.8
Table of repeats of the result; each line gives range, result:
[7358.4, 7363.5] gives 25.9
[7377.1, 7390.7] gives 24.9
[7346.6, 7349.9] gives 25.8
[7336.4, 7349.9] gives 25.3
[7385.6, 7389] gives 25.4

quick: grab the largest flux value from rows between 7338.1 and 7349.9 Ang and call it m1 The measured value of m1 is 25.8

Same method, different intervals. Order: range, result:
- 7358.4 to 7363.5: 26.3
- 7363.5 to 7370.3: 25.5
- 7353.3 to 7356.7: 26.2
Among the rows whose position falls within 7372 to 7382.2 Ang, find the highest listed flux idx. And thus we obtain 25.1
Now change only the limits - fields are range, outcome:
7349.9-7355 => 26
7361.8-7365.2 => 25.9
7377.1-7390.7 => 25.6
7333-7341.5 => 25.7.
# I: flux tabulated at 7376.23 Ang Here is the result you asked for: 24.9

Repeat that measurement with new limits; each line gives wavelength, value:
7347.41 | 25.8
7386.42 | 25.4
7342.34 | 25.8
